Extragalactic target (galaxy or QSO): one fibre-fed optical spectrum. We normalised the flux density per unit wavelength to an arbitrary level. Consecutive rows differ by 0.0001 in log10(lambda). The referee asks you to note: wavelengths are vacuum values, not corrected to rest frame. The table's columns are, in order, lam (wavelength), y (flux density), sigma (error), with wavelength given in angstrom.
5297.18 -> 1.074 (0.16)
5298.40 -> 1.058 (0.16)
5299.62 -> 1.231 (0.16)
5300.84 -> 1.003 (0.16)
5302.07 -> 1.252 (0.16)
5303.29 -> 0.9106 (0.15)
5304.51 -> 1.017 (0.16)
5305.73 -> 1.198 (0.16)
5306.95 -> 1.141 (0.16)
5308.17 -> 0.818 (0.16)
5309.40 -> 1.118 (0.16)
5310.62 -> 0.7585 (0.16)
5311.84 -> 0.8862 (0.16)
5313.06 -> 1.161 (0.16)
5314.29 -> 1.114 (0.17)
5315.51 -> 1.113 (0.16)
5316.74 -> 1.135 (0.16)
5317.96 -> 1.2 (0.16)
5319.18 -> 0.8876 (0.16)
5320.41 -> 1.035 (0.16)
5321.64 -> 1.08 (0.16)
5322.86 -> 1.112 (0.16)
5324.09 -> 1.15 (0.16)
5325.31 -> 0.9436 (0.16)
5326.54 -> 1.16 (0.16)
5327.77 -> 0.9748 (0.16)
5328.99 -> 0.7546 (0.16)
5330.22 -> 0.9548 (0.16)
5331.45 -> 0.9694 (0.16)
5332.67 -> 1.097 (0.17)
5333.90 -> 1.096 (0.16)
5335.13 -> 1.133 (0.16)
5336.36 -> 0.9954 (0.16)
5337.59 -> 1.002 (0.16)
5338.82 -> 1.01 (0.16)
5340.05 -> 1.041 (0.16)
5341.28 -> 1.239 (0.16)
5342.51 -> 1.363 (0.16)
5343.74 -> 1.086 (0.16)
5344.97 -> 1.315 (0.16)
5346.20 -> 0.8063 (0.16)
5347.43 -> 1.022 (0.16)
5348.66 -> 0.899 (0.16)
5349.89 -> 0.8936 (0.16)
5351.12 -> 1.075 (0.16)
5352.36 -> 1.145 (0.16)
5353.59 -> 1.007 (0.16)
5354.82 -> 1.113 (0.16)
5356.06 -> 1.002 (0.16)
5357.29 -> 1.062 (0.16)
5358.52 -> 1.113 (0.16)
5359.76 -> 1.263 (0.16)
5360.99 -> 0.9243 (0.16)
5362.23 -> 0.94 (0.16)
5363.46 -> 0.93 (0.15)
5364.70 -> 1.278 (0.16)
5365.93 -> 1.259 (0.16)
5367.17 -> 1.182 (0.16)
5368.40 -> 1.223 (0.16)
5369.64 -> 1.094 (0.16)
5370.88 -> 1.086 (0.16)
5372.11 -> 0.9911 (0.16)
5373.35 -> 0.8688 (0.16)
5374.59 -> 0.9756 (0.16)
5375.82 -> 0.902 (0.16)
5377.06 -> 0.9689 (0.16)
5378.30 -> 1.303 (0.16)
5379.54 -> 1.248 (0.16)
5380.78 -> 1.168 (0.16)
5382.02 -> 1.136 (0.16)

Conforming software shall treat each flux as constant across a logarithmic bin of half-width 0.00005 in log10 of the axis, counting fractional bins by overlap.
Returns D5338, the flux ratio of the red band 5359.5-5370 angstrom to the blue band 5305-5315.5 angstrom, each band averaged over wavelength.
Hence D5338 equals 1.1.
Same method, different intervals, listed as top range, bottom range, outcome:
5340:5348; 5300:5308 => 1.05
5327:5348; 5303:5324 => 1.01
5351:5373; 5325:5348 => 1.04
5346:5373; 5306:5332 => 1.04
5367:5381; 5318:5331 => 1.06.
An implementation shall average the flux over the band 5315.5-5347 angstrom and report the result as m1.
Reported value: 1.06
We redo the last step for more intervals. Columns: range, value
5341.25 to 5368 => 1.09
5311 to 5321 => 1.06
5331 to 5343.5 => 1.1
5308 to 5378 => 1.05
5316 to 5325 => 1.08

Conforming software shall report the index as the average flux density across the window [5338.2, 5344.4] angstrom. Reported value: 1.15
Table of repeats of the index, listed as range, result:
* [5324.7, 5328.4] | 1.03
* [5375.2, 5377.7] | 0.94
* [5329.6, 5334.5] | 1.03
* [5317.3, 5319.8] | 1.05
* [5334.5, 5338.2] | 1.04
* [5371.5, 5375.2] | 0.944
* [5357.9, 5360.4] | 1.19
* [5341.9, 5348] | 1.12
